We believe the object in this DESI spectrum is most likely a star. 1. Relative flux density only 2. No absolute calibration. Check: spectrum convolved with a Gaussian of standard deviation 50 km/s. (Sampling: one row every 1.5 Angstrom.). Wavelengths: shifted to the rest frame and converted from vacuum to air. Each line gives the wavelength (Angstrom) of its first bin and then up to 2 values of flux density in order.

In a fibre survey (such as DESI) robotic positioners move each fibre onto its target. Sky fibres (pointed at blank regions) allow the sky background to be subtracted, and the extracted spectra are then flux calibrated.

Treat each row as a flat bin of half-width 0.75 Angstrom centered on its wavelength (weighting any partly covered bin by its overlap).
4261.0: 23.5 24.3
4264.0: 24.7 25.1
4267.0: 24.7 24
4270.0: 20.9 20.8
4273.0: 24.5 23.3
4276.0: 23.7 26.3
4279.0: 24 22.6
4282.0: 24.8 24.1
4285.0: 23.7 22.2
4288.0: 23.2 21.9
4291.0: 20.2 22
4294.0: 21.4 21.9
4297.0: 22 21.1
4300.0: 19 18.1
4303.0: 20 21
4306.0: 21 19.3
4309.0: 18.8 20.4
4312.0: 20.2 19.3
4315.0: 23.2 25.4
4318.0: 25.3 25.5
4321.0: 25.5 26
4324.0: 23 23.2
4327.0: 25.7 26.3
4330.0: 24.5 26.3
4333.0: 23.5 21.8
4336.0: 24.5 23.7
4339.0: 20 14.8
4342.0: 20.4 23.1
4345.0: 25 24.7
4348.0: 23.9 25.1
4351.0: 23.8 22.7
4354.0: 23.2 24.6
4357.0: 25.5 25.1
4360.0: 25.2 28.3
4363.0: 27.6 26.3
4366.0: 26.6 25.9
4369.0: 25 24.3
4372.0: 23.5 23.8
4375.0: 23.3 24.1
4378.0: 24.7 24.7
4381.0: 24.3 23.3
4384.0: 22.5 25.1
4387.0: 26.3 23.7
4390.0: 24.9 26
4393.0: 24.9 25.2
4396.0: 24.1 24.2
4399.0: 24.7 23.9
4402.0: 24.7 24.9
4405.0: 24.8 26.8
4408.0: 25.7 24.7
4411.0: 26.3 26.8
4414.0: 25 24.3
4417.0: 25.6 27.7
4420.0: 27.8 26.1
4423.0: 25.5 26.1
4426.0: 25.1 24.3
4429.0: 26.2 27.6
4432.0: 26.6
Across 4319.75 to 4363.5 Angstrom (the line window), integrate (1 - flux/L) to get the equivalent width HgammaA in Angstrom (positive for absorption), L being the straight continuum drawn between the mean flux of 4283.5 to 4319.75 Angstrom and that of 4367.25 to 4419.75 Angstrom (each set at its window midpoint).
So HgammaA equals -2.03 Angstrom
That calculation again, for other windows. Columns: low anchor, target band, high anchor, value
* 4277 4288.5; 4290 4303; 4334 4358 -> 1.6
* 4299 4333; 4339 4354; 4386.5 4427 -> 0.7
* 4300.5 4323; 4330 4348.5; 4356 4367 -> 1.2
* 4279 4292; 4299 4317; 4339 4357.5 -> 2.0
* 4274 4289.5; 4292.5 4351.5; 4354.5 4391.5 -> 4.3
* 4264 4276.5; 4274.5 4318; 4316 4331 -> 4.1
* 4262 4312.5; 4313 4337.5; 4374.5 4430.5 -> -1.2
